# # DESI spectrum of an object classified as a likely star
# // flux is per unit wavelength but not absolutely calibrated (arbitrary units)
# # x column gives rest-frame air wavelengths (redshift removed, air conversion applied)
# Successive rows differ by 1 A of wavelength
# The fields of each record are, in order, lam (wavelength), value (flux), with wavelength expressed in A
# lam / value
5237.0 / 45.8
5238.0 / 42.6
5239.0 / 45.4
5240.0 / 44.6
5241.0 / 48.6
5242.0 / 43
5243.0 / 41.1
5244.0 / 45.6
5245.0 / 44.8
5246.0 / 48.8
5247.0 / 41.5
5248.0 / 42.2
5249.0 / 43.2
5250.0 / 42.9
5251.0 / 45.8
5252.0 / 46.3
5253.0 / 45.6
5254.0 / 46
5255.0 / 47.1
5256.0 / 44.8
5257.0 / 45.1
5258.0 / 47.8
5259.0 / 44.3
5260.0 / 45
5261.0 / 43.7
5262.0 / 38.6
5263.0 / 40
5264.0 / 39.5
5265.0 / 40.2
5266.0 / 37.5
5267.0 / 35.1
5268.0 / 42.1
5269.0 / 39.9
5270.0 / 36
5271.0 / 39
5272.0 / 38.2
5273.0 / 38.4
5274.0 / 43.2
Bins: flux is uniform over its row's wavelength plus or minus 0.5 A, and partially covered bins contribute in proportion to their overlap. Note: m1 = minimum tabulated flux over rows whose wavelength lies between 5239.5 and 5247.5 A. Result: 41.1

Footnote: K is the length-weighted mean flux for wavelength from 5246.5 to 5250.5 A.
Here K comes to 42.5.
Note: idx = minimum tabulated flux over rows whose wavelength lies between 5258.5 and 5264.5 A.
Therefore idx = 38.6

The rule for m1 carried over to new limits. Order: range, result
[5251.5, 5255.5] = 45.6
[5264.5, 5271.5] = 35.1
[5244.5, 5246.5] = 44.8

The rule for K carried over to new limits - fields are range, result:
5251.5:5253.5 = 46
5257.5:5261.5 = 45.2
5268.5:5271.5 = 38.3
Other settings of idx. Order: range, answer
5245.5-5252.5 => 41.5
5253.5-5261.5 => 43.7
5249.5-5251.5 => 42.9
